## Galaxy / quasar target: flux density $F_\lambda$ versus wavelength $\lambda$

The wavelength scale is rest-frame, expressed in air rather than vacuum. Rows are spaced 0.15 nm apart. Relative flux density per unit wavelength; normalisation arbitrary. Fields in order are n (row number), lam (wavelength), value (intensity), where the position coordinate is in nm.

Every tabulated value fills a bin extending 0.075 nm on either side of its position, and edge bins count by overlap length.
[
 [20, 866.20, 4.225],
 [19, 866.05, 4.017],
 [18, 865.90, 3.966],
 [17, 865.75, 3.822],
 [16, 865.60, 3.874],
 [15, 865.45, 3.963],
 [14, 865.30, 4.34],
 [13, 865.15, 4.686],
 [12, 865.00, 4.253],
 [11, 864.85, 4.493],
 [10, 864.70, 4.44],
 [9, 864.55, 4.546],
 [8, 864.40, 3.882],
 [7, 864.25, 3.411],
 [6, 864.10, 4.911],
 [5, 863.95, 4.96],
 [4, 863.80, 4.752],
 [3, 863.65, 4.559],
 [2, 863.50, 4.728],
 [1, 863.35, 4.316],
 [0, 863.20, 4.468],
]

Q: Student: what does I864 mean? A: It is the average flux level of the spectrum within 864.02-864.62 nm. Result 4.19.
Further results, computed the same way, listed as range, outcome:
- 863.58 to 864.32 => 4.53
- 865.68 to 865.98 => 3.9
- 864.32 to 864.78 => 4.28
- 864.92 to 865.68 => 4.22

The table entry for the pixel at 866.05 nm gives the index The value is 4.017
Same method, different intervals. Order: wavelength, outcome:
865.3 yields 4.34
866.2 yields 4.225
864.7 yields 4.44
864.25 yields 3.411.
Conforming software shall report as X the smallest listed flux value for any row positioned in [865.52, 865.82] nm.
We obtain 3.822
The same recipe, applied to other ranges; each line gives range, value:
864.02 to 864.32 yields 3.411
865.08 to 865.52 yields 3.963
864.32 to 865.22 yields 3.882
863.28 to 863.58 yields 4.316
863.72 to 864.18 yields 4.752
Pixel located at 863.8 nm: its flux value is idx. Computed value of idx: 4.752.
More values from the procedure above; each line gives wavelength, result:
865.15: 4.686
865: 4.253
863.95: 4.96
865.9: 3.966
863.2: 4.468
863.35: 4.316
